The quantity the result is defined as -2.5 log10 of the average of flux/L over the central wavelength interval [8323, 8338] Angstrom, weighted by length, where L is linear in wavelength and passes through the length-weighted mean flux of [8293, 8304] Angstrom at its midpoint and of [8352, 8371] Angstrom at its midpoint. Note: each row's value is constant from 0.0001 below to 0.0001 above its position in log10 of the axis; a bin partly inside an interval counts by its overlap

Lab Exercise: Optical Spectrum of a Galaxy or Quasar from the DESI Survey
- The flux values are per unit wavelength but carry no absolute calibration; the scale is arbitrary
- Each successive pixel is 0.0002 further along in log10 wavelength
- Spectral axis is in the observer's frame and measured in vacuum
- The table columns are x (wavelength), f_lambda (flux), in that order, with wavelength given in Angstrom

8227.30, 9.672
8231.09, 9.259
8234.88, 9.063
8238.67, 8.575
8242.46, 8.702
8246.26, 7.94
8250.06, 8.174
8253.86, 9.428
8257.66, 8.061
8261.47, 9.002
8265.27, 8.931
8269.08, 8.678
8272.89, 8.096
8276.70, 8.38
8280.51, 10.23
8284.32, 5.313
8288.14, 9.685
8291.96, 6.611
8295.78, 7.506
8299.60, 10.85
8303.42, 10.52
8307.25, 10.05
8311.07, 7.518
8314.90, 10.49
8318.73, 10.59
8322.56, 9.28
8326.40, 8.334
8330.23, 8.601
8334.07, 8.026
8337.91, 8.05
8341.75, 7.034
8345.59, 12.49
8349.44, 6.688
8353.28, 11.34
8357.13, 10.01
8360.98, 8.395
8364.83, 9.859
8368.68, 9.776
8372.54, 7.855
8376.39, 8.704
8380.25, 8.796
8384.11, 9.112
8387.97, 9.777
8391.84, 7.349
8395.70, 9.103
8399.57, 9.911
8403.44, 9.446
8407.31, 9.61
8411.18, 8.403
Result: 0.14 mag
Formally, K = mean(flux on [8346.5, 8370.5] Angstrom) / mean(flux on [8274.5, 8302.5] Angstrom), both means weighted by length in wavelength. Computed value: 1.12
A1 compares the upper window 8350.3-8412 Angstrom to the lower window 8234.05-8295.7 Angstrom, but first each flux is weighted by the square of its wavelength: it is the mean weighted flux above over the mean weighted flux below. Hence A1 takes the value 1.13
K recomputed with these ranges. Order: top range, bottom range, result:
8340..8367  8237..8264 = 1.10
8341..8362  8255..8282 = 1.08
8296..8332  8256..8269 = 1.09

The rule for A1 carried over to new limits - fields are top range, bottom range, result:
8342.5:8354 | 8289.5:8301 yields 1.19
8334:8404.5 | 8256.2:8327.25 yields 1.04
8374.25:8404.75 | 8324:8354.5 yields 1.04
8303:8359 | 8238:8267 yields 1.09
